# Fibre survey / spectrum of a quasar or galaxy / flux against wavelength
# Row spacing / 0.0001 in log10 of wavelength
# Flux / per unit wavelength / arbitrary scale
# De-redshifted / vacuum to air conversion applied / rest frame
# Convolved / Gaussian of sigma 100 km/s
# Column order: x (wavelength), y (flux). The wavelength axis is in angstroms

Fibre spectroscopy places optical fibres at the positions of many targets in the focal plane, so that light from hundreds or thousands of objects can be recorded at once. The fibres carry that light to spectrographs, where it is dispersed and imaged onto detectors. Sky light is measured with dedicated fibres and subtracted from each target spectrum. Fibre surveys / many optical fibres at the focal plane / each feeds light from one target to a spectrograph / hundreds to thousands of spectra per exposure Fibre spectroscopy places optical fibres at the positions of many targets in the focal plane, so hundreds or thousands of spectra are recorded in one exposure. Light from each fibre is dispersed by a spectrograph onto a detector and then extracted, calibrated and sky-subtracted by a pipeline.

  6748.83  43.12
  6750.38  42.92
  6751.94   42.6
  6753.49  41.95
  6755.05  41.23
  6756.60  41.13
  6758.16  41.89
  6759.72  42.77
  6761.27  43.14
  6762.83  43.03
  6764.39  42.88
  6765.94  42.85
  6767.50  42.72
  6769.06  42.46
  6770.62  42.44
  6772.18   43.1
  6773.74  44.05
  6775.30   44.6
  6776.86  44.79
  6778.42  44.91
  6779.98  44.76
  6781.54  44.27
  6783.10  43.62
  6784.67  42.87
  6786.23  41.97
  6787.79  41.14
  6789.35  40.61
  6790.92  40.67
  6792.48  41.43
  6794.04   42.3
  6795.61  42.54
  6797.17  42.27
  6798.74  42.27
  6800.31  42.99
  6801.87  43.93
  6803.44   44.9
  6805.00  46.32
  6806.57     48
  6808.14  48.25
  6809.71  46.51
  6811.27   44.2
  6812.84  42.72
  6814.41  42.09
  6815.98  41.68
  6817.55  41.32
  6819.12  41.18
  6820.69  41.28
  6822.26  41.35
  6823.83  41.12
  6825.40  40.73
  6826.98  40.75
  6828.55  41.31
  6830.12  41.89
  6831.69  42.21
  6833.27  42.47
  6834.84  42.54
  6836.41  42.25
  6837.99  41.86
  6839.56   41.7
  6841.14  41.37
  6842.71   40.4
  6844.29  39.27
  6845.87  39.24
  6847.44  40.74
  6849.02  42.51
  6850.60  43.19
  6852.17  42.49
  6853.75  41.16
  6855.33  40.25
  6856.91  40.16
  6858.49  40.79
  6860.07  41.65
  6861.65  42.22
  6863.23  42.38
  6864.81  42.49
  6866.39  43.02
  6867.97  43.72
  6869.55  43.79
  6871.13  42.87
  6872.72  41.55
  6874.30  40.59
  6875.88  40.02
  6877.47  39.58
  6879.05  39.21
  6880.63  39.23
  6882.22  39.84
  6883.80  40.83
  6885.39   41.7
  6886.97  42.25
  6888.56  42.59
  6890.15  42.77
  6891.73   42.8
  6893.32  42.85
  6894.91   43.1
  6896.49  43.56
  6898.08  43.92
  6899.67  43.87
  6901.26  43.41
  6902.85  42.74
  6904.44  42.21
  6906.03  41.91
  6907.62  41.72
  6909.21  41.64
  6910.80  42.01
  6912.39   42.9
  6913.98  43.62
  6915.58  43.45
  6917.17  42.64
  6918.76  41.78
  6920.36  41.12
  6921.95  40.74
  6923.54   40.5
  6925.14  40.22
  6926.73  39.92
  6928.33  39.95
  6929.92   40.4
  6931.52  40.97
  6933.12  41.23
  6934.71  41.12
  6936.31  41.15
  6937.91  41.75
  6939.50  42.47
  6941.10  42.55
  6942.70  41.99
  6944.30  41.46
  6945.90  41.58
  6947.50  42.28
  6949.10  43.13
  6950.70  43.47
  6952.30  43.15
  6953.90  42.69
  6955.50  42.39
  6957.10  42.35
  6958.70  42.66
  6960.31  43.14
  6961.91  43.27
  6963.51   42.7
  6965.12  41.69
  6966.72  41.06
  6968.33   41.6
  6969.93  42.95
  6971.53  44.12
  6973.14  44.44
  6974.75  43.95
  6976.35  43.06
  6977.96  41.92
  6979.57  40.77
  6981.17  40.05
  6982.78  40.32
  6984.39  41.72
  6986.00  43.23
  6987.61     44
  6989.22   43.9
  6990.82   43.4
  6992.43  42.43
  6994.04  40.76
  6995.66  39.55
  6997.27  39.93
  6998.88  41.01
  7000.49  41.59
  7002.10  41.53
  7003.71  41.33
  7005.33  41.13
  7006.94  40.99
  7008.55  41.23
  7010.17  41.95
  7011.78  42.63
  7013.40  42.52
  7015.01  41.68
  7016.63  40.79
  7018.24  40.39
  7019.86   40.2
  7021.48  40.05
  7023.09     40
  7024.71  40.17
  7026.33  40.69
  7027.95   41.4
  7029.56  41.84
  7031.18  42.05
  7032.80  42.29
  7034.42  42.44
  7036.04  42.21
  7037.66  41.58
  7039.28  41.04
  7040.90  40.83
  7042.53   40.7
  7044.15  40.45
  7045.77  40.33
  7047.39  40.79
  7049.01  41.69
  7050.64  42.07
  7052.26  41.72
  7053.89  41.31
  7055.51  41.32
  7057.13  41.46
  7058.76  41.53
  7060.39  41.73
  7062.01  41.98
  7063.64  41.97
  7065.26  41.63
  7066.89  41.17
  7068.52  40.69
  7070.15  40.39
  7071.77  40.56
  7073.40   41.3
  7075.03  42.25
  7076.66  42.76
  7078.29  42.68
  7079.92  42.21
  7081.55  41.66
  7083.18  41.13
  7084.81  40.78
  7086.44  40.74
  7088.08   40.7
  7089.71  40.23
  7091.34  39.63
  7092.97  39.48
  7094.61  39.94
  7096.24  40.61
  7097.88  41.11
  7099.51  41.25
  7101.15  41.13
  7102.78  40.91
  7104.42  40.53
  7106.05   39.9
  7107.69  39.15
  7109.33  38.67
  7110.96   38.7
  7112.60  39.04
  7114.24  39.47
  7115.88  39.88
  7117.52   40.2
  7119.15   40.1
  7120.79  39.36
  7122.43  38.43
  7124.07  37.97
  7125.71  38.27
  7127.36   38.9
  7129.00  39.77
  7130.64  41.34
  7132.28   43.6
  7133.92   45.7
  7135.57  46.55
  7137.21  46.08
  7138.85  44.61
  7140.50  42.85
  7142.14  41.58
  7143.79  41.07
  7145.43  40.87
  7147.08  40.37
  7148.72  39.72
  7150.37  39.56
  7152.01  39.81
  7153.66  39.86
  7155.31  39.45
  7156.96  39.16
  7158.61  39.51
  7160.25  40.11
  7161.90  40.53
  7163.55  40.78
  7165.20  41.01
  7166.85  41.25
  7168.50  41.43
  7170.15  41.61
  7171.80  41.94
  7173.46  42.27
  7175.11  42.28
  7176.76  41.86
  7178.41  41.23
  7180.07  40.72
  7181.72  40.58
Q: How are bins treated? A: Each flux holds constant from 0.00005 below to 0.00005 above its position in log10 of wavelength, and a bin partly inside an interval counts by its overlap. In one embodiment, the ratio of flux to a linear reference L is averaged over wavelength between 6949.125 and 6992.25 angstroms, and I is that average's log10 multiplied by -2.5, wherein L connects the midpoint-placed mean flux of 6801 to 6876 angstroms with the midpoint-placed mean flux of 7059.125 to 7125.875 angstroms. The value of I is -0.03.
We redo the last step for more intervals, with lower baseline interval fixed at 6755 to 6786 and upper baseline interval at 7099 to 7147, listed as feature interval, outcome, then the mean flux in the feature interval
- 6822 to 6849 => 0.04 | 41.3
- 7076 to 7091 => -0.01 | 41.4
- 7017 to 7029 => 0.03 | 40.5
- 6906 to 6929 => 0.02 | 41.6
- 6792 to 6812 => -0.03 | 44.4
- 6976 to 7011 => 0.00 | 41.6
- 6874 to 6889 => 0.05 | 40.5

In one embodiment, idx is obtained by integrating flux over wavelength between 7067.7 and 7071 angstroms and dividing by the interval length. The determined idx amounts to 40.6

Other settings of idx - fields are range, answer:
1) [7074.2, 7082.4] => 42.3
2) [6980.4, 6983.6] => 40.1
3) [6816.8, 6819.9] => 41.2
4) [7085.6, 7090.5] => 40.5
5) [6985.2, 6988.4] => 43.6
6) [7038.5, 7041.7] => 40.9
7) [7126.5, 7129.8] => 39.2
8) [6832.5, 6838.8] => 42.3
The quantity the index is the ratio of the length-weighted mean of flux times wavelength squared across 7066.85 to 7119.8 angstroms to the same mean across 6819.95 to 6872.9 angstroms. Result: 1.05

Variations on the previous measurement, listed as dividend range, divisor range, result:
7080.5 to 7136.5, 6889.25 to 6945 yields 1.02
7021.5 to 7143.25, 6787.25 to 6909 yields 1.04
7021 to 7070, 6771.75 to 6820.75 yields 1.02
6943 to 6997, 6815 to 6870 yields 1.06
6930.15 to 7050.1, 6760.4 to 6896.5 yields 1.03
